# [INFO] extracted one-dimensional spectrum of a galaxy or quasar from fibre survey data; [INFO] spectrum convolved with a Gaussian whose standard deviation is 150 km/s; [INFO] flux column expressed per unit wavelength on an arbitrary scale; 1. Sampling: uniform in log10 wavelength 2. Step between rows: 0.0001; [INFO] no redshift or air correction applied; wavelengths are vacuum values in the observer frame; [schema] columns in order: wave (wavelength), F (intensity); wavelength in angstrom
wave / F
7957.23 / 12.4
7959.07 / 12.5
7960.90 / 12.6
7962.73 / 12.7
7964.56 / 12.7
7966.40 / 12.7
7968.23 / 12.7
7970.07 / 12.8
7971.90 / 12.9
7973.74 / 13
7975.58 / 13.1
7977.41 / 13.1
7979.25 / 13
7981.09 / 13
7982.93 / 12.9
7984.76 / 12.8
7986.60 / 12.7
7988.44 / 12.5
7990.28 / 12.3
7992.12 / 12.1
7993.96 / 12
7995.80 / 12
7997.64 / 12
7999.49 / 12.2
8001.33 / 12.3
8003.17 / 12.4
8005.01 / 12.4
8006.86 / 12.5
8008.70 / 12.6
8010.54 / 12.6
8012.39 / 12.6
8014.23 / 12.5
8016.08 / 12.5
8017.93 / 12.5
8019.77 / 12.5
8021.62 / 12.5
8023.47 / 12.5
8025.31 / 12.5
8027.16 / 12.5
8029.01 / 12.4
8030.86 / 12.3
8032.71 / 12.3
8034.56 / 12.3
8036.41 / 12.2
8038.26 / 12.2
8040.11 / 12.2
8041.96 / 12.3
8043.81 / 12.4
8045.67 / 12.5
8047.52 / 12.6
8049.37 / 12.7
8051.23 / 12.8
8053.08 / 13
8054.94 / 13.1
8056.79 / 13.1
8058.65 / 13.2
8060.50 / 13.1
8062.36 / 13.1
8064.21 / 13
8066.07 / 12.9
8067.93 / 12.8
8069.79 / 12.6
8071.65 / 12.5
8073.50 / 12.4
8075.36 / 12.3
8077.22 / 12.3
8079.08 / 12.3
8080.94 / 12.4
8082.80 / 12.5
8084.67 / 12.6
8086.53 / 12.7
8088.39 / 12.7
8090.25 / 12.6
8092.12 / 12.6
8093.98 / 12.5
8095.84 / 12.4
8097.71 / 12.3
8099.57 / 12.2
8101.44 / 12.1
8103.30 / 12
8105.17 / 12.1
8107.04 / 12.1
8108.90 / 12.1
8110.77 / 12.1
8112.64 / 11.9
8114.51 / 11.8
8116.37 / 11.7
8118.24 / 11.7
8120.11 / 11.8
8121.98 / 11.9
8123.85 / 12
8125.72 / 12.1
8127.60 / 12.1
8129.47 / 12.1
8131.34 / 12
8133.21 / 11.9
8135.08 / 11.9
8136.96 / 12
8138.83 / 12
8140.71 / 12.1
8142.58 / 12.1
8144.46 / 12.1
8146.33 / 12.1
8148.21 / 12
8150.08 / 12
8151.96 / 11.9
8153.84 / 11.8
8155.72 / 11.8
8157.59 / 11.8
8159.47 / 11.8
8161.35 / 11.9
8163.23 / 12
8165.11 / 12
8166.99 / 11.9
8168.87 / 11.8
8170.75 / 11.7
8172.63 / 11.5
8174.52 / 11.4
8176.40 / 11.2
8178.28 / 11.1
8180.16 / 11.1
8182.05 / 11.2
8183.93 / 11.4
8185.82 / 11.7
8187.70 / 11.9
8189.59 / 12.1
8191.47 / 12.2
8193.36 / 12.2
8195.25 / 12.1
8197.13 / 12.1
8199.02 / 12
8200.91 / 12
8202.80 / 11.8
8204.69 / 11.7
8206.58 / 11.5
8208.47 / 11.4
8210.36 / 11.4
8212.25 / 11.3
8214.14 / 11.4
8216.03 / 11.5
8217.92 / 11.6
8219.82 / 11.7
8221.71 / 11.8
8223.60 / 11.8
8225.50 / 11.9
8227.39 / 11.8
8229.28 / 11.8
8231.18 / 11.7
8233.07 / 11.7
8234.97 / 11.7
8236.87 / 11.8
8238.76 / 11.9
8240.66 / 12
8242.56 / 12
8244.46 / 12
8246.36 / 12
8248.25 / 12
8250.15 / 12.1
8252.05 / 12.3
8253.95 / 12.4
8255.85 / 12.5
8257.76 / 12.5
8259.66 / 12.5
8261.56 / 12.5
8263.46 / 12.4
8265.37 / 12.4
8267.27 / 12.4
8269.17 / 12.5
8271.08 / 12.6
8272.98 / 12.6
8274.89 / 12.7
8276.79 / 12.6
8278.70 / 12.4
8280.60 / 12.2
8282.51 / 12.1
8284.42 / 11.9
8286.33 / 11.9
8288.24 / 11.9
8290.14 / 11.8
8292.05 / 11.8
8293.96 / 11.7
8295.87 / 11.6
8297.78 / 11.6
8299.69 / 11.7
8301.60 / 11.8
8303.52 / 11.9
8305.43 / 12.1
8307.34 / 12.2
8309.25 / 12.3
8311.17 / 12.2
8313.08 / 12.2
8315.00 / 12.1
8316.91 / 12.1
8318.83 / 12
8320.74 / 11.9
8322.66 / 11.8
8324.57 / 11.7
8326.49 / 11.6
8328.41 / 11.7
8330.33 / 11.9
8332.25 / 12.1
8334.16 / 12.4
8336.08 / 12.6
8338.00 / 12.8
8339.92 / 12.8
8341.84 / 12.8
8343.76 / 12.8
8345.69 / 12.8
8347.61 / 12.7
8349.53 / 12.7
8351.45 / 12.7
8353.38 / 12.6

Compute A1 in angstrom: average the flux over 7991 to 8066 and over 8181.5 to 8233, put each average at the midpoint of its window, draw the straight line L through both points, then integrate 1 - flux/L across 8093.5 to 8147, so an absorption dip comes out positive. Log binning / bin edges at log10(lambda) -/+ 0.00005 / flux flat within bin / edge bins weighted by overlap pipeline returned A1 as 0.37 angstrom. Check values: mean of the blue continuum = 12.5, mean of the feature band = 12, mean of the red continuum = 11.7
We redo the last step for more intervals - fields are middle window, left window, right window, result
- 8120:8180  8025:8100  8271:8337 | 2.5 angstrom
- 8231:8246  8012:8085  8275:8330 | 0.3 angstrom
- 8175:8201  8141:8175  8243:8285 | 0.6 angstrom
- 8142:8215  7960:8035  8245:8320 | 3.3 angstrom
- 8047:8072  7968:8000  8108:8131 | -1.4 angstrom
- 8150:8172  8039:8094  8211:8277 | 0.9 angstrom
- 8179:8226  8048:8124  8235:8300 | 2.1 angstrom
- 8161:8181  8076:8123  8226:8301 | 0.9 angstrom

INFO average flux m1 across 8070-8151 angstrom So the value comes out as 12.2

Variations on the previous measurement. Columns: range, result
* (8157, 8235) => 11.7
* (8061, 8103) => 12.5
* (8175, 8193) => 11.6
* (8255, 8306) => 12.2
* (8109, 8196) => 11.8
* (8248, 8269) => 12.4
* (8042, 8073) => 12.8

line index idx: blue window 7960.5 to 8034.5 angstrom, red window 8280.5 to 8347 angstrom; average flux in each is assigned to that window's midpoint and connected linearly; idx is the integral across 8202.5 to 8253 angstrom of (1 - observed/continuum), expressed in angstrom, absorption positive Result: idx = 1.8 angstrom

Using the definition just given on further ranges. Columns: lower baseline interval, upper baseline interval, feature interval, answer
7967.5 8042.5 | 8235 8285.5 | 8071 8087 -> 0.0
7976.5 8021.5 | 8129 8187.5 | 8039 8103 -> -2.3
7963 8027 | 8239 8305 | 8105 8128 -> 0.8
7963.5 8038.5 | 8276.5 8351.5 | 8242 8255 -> 0.1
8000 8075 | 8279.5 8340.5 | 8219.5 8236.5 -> 0.6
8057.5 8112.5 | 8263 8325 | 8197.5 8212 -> 0.7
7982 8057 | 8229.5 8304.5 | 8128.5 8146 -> 0.4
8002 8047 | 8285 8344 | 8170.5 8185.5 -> 1.1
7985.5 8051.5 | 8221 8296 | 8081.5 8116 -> 0.0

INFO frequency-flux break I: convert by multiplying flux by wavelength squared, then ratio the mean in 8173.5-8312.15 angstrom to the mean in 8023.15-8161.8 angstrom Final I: 1.0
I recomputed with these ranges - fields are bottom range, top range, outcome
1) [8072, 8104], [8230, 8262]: 1.01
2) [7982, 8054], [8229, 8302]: 1.03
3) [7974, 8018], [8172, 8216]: 0.98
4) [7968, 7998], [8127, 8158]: 0.99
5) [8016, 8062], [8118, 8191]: 0.97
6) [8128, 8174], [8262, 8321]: 1.05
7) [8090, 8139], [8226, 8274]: 1.04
